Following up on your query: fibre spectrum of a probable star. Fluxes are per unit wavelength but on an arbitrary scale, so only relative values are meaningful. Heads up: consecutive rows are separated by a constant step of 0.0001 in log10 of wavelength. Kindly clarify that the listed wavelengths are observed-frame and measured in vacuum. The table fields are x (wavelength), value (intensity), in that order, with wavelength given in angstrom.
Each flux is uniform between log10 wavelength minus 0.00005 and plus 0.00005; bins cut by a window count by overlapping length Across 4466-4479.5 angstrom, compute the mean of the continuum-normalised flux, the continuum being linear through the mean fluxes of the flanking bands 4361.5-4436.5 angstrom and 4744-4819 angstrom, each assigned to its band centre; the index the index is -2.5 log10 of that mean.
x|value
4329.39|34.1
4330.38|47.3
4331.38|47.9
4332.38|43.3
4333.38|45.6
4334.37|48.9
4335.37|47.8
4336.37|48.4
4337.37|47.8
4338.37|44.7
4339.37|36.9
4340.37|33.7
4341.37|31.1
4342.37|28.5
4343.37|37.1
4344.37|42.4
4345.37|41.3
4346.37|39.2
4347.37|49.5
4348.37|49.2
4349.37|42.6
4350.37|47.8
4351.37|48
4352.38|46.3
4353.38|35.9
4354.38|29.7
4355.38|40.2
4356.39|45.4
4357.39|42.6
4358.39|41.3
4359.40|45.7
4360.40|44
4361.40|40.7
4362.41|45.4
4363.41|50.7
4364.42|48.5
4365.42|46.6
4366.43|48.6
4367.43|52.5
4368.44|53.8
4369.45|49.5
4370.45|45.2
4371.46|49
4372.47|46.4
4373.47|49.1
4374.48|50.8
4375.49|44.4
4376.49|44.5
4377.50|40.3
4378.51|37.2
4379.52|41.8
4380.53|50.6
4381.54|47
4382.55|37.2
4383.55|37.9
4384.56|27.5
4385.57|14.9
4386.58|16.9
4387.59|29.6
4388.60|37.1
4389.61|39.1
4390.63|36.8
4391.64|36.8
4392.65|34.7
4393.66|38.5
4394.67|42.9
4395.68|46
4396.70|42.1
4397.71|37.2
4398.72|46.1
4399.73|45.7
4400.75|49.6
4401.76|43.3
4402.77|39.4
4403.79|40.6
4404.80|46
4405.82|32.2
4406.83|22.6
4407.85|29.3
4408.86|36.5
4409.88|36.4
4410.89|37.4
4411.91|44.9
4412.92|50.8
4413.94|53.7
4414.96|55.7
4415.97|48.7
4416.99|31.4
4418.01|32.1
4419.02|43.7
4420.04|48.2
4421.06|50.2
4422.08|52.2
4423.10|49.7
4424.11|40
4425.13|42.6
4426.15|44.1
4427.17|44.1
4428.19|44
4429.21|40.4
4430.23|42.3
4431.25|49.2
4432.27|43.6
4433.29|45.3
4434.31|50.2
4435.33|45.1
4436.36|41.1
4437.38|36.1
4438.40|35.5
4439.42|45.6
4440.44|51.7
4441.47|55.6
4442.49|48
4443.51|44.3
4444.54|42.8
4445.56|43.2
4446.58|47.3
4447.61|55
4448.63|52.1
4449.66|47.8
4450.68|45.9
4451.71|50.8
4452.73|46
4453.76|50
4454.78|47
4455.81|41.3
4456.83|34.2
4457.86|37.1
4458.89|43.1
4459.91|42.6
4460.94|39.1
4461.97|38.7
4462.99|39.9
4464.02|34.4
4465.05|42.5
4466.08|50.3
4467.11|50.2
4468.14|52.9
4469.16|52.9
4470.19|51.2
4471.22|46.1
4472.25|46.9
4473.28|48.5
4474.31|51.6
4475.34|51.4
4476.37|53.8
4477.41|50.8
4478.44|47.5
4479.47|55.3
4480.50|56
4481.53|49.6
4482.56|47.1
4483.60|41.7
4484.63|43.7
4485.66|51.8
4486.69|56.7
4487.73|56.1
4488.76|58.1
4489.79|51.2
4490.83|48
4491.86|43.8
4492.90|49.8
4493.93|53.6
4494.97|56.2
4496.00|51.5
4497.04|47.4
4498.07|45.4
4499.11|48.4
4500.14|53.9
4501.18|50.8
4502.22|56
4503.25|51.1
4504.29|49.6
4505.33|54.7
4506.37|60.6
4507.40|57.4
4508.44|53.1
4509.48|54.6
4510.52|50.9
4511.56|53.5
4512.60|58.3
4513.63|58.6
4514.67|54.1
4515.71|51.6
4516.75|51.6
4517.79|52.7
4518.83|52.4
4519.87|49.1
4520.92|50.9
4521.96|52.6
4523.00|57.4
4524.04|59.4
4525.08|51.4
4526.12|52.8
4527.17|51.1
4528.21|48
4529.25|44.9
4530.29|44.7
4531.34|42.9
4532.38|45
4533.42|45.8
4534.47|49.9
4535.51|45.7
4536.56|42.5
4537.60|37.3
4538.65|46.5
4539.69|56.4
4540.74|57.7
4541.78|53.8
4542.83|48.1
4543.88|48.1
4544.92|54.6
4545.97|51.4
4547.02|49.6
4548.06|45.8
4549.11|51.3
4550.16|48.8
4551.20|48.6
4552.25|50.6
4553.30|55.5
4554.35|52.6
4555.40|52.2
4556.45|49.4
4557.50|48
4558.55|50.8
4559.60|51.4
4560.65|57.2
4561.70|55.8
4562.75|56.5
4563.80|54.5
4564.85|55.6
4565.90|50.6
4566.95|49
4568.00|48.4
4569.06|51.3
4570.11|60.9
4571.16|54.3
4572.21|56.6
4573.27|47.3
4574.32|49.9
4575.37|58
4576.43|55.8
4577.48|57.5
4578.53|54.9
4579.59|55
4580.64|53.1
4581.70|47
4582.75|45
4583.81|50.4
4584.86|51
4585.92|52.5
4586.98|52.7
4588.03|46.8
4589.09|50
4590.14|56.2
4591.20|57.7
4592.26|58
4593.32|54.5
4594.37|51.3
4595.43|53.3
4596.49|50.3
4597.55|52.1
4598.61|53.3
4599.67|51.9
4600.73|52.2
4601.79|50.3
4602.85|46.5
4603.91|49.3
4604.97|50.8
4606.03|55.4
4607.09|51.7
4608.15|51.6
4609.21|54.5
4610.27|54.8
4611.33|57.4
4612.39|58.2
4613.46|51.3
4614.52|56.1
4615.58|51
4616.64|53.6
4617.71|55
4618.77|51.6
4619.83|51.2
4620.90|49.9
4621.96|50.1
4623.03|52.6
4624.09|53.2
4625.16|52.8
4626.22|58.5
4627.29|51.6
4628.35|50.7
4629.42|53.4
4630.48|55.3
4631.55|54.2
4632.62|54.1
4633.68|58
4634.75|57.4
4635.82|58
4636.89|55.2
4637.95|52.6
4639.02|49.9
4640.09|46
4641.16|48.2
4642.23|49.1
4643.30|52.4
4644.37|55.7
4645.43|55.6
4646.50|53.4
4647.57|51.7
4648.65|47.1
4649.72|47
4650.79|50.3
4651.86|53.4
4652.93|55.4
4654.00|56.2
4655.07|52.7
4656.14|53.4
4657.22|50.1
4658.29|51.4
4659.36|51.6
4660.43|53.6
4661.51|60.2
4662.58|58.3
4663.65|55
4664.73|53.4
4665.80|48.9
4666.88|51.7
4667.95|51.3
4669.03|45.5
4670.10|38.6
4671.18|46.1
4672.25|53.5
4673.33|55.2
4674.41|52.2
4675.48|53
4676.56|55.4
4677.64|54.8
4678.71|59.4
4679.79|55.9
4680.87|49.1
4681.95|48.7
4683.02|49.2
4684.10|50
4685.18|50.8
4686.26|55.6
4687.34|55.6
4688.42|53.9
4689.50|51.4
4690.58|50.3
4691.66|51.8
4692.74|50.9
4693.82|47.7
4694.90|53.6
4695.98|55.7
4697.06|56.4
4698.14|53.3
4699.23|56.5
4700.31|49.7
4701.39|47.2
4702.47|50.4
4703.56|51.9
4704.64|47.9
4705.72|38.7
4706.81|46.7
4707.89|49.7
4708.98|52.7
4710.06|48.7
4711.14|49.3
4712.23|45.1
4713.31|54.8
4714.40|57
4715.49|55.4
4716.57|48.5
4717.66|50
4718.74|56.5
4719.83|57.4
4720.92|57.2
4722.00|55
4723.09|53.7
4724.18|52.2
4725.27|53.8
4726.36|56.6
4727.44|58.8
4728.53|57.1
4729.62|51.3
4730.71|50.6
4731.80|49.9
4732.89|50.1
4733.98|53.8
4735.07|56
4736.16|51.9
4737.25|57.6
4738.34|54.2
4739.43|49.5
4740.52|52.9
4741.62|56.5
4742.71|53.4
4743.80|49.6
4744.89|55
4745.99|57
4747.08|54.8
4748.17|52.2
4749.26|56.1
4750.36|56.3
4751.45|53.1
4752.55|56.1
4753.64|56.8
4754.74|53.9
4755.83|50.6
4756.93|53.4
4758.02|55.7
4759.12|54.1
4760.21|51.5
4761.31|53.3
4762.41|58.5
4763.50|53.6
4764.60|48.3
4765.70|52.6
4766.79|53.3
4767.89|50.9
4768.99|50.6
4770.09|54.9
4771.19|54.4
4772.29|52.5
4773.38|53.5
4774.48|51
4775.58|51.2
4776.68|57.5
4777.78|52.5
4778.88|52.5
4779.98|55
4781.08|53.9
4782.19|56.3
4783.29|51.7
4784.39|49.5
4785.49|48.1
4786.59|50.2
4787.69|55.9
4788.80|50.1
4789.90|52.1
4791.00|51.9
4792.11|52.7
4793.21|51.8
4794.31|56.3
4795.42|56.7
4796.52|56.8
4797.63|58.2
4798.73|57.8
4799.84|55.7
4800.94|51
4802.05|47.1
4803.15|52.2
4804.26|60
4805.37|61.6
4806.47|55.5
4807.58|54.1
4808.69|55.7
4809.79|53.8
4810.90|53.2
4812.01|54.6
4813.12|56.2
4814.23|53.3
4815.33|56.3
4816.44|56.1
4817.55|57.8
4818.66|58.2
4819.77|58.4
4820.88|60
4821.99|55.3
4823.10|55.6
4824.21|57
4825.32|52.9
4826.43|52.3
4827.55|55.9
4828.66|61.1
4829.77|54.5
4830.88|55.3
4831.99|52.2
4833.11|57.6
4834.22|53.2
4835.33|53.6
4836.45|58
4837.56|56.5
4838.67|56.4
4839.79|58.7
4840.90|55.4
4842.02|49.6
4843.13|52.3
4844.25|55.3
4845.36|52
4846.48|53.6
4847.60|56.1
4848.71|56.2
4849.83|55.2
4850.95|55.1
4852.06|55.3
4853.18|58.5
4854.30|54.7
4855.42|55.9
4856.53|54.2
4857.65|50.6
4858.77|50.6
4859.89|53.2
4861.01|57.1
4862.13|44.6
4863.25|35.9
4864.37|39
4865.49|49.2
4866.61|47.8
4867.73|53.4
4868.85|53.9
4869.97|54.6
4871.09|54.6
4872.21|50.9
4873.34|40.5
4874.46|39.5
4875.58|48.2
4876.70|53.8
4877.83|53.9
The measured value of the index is -0.13 mag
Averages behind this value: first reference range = 42.4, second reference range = 54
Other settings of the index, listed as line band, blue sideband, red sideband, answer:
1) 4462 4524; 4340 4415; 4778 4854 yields -0.140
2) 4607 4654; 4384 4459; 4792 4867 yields -0.099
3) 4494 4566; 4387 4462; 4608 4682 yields -0.083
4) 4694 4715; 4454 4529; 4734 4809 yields 0.045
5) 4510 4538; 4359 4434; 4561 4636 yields -0.025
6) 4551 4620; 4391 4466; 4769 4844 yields -0.103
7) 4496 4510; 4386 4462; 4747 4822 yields -0.163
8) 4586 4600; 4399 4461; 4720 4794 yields -0.091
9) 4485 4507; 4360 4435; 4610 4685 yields -0.126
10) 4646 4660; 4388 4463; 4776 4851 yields -0.040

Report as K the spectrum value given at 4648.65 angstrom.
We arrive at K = 47.1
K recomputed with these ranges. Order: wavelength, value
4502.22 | 56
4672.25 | 53.5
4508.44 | 53.1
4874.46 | 39.5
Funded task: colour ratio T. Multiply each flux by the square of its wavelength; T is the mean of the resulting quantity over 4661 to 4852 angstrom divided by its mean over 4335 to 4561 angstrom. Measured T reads 1.3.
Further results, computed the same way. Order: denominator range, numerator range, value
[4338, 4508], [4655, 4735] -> 1.31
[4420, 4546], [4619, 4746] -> 1.17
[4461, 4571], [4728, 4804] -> 1.17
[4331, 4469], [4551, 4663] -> 1.35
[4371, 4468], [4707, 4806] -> 1.46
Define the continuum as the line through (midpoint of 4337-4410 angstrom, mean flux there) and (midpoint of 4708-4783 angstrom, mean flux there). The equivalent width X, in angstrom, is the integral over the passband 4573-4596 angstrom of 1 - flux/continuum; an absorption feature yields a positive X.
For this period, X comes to -2.19 angstrom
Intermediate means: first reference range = 41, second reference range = 53.5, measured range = 52.7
